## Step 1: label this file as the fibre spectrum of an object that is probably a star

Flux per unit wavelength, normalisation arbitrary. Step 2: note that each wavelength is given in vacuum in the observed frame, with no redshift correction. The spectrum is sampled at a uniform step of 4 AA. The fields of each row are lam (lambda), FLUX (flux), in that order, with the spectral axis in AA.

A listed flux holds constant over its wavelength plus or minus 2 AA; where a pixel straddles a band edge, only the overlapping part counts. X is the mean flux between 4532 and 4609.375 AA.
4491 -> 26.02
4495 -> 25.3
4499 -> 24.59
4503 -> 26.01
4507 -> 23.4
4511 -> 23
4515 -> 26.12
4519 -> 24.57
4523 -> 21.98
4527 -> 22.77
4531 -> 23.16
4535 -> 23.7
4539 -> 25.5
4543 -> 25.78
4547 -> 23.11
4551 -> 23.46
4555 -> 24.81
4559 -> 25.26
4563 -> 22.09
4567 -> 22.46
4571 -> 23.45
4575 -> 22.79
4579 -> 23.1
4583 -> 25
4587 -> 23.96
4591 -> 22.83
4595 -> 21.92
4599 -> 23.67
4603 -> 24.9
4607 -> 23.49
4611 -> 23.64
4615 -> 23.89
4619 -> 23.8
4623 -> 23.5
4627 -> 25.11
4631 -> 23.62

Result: 23.7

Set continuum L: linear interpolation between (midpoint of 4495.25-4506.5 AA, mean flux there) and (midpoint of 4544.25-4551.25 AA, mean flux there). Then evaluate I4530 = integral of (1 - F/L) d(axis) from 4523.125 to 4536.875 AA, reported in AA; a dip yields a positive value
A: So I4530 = 0.6 AA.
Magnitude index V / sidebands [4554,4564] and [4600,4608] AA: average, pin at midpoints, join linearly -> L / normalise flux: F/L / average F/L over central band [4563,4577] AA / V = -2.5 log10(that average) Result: 0.06 mag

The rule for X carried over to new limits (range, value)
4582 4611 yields 23.6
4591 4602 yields 23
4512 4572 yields 23.9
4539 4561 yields 24.6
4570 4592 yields 23.6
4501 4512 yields 24.2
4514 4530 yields 23.7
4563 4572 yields 22.7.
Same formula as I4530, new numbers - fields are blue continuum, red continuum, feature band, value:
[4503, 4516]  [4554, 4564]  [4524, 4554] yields 0.42 AA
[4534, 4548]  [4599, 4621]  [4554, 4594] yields 1.34 AA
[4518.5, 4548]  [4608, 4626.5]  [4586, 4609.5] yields 0.36 AA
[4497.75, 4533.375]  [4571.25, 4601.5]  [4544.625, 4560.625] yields -0.36 AA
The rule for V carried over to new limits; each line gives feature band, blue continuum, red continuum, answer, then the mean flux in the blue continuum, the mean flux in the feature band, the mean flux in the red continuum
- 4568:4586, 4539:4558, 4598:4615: 0.03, 24.5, 23.5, 23.9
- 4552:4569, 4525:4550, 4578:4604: 0.01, 24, 23.6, 23.6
